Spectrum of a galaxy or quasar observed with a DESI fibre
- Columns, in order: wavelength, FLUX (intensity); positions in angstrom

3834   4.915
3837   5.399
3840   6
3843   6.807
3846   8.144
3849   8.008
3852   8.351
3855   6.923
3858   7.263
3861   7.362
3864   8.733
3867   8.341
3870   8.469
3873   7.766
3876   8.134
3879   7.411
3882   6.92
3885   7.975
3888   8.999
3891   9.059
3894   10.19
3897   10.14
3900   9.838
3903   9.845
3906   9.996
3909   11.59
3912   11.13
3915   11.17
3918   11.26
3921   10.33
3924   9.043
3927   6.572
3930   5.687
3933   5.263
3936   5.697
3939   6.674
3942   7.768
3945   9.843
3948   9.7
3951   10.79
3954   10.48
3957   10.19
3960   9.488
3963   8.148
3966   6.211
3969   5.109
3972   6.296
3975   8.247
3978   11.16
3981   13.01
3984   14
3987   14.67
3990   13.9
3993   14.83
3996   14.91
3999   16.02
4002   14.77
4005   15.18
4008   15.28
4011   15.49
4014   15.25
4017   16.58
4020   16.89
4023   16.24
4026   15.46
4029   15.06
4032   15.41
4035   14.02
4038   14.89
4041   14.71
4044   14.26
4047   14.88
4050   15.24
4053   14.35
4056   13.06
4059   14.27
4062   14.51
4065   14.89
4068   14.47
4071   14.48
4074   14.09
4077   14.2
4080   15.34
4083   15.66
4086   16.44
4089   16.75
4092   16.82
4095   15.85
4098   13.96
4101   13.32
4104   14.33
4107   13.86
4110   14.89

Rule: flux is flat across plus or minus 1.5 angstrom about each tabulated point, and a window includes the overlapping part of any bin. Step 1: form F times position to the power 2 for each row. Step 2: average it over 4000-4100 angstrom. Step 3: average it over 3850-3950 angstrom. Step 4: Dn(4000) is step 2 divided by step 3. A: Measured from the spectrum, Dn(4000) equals 1.9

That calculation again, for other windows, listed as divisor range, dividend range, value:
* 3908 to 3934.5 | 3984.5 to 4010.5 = 1.71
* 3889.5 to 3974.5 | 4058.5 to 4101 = 1.84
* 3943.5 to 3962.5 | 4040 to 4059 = 1.51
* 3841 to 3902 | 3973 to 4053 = 1.90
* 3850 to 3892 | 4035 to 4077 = 1.99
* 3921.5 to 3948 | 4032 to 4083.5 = 2.11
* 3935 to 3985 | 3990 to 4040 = 1.76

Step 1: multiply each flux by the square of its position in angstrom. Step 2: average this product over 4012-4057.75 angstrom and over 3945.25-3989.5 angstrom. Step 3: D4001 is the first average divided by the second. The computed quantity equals 1.57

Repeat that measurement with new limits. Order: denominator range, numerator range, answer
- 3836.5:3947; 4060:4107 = 1.97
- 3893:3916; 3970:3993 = 1.16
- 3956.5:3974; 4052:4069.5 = 2.01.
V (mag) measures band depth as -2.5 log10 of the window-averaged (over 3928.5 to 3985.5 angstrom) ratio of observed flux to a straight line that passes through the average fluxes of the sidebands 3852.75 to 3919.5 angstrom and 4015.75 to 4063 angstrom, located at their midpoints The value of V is 0.35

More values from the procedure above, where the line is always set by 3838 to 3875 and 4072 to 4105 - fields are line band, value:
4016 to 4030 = -0.227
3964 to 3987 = 0.216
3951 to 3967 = 0.193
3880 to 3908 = -0.041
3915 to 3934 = 0.175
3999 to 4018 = -0.223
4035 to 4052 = -0.077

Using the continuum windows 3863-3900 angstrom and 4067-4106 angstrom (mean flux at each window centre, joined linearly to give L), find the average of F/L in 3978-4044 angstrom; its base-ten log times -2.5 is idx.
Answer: -0.18 mag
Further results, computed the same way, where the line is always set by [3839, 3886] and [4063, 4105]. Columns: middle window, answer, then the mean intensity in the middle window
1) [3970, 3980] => 0.31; 8.62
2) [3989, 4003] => -0.23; 14.9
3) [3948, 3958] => 0.03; 10.4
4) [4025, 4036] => -0.13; 15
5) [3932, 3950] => 0.33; 7.64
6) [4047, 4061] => -0.02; 14.3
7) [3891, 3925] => -0.13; 10.4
